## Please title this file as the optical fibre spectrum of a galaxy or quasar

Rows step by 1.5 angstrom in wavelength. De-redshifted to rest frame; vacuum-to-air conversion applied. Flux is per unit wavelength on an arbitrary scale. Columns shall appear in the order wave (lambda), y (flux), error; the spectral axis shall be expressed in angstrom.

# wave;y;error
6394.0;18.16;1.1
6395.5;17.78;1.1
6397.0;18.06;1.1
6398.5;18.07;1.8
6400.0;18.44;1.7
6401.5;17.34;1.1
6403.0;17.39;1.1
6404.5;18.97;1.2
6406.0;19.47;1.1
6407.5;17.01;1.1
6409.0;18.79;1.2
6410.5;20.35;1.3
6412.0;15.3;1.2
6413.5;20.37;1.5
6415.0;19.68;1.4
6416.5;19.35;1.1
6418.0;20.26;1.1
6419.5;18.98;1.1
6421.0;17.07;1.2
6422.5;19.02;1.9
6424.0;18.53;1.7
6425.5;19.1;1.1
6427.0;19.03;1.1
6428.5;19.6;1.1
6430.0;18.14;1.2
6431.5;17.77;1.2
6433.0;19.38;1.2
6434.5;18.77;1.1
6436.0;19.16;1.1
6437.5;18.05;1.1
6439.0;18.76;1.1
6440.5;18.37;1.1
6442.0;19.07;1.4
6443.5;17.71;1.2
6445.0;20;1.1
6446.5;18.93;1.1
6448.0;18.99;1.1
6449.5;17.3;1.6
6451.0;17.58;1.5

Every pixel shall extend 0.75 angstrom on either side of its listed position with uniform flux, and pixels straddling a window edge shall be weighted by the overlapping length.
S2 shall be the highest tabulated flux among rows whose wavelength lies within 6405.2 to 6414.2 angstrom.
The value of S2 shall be 20.37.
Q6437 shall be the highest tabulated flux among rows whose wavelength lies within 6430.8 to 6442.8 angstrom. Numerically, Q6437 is 19.38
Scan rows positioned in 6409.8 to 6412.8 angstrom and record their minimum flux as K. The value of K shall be 15.3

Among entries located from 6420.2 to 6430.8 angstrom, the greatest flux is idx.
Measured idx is 19.6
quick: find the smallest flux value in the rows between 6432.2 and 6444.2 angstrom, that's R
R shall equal 17.71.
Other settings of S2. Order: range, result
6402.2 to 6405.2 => 18.97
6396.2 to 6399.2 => 18.07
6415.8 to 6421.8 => 20.26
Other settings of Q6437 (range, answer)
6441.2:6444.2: 19.07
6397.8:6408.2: 19.47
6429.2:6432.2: 18.14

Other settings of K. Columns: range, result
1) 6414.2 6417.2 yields 19.35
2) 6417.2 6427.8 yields 17.07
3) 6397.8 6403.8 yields 17.34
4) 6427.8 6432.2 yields 17.77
